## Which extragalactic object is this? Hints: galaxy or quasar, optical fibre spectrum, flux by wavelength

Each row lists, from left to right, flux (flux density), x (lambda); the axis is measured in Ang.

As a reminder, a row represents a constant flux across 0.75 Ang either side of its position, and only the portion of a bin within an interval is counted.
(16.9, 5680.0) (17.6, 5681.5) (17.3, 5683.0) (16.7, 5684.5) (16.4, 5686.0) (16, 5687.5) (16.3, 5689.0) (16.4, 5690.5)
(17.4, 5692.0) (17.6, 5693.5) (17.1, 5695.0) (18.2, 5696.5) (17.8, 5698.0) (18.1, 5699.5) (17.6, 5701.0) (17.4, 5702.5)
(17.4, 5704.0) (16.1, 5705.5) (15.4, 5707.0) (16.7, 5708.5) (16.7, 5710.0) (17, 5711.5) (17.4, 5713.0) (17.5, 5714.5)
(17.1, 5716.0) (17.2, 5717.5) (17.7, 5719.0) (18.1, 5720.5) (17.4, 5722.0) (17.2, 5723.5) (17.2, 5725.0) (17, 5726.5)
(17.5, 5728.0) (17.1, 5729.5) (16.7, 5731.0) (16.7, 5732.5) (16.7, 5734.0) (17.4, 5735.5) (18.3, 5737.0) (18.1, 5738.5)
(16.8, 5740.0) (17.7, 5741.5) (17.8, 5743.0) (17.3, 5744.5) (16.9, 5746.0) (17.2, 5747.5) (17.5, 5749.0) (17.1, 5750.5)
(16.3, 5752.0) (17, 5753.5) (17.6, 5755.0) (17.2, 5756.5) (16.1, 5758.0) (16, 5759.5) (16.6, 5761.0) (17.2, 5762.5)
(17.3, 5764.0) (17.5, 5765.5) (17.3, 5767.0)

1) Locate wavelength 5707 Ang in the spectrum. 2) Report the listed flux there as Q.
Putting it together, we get 15.4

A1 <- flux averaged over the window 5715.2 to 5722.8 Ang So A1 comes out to 17.5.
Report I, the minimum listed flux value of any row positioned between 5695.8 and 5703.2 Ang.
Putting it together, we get 17.4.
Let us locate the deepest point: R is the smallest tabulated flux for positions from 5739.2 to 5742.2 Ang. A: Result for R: 16.8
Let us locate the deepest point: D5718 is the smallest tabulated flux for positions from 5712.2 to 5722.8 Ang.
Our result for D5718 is 17.1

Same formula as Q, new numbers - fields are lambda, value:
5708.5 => 16.7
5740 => 16.8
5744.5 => 17.3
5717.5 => 17.2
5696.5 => 18.2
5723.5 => 17.2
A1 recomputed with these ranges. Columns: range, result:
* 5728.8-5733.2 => 16.8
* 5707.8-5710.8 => 16.7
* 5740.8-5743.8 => 17.7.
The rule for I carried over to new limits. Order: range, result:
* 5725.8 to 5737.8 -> 16.7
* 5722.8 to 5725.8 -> 17.2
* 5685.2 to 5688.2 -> 16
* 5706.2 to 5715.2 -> 15.4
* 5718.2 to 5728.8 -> 17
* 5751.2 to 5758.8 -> 16.1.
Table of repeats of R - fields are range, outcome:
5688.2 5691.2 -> 16.3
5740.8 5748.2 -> 16.9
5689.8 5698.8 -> 16.4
